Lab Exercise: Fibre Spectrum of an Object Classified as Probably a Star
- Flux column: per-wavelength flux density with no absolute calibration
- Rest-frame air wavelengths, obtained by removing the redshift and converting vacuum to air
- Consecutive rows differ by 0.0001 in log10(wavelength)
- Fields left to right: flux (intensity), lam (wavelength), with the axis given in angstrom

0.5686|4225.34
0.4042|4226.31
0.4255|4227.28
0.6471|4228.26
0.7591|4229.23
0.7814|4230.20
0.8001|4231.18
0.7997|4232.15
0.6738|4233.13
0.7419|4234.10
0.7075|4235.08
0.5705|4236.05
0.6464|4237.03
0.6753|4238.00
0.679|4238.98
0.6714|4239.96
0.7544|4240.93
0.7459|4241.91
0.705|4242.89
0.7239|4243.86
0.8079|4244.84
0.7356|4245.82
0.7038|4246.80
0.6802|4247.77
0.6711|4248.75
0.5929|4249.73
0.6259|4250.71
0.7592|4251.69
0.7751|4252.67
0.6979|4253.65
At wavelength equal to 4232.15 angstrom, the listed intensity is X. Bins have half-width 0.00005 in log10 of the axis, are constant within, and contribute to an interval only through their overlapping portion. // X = 0.7997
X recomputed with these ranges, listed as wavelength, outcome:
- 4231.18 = 0.8001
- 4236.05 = 0.5705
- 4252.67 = 0.7751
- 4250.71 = 0.6259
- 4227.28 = 0.4255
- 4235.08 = 0.7075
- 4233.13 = 0.6738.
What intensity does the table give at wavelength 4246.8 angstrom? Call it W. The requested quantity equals 0.7038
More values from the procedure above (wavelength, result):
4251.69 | 0.7592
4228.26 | 0.6471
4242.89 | 0.705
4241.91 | 0.7459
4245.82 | 0.7356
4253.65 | 0.6979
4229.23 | 0.7591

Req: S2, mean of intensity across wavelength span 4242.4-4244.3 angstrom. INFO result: 0.716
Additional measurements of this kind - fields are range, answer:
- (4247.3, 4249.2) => 0.675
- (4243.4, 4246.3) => 0.755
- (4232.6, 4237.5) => 0.668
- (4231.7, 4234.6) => 0.736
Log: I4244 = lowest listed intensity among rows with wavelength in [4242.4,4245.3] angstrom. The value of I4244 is 0.705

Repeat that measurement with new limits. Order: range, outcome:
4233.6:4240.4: 0.5705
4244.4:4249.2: 0.6711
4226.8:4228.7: 0.4255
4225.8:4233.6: 0.4042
